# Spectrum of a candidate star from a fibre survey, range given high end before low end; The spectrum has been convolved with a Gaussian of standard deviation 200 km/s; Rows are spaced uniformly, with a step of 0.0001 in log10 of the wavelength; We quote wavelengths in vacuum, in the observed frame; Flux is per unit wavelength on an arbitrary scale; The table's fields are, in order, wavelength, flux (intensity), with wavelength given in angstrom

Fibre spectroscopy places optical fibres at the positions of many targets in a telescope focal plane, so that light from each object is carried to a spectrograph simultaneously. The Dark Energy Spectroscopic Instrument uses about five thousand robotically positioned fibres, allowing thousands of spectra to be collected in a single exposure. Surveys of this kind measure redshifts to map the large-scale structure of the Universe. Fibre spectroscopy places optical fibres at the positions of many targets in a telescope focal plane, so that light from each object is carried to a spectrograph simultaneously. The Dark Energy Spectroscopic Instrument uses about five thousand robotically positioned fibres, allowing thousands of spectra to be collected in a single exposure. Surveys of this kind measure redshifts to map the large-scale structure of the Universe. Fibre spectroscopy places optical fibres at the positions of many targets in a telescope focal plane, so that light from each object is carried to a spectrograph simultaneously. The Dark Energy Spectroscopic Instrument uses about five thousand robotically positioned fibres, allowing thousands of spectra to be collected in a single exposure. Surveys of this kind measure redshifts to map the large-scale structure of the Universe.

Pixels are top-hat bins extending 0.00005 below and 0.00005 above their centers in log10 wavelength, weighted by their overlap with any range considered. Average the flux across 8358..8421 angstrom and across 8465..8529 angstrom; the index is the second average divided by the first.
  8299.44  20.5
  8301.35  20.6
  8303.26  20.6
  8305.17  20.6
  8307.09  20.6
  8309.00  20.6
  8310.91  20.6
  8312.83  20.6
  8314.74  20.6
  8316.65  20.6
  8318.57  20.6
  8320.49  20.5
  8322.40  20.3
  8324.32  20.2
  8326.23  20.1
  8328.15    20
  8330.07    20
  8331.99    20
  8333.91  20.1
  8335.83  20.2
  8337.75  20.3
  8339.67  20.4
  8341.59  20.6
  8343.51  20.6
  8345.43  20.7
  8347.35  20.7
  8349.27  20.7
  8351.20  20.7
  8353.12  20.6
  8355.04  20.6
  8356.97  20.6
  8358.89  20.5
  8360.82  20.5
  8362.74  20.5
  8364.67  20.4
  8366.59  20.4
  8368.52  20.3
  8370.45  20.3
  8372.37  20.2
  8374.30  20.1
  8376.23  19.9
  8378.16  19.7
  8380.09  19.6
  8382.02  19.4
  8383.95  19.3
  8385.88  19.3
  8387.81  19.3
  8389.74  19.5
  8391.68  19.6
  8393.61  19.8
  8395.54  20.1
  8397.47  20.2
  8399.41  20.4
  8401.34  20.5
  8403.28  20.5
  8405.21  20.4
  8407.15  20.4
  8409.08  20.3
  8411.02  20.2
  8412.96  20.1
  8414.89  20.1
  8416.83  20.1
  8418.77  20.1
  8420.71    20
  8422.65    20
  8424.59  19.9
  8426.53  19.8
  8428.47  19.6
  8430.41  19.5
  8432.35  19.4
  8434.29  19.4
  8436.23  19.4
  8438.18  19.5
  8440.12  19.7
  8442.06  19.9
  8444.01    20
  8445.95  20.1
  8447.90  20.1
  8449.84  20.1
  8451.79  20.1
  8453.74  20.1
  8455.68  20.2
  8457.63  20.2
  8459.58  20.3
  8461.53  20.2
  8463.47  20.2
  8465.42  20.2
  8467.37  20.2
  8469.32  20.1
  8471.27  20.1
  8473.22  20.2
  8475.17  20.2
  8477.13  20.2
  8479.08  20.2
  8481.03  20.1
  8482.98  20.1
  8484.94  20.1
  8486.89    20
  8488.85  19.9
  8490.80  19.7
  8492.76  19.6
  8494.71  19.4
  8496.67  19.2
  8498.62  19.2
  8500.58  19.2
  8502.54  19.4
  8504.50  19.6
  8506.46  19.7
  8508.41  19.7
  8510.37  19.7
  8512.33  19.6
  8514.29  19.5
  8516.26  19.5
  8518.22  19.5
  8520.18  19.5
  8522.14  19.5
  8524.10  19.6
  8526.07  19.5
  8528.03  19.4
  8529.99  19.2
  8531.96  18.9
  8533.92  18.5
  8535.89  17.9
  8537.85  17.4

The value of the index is 0.98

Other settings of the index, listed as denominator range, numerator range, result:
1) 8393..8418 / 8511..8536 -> 0.95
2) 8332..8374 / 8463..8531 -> 0.96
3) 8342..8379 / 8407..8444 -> 0.97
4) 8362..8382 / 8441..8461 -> 1.00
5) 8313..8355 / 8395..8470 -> 0.98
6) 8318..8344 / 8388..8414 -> 0.99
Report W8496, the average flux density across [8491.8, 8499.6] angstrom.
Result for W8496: 19.4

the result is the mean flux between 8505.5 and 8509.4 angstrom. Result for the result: 19.7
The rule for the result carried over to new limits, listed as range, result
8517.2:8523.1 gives 19.5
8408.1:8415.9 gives 20.2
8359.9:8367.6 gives 20.5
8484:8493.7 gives 19.9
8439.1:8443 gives 19.8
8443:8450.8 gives 20.1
